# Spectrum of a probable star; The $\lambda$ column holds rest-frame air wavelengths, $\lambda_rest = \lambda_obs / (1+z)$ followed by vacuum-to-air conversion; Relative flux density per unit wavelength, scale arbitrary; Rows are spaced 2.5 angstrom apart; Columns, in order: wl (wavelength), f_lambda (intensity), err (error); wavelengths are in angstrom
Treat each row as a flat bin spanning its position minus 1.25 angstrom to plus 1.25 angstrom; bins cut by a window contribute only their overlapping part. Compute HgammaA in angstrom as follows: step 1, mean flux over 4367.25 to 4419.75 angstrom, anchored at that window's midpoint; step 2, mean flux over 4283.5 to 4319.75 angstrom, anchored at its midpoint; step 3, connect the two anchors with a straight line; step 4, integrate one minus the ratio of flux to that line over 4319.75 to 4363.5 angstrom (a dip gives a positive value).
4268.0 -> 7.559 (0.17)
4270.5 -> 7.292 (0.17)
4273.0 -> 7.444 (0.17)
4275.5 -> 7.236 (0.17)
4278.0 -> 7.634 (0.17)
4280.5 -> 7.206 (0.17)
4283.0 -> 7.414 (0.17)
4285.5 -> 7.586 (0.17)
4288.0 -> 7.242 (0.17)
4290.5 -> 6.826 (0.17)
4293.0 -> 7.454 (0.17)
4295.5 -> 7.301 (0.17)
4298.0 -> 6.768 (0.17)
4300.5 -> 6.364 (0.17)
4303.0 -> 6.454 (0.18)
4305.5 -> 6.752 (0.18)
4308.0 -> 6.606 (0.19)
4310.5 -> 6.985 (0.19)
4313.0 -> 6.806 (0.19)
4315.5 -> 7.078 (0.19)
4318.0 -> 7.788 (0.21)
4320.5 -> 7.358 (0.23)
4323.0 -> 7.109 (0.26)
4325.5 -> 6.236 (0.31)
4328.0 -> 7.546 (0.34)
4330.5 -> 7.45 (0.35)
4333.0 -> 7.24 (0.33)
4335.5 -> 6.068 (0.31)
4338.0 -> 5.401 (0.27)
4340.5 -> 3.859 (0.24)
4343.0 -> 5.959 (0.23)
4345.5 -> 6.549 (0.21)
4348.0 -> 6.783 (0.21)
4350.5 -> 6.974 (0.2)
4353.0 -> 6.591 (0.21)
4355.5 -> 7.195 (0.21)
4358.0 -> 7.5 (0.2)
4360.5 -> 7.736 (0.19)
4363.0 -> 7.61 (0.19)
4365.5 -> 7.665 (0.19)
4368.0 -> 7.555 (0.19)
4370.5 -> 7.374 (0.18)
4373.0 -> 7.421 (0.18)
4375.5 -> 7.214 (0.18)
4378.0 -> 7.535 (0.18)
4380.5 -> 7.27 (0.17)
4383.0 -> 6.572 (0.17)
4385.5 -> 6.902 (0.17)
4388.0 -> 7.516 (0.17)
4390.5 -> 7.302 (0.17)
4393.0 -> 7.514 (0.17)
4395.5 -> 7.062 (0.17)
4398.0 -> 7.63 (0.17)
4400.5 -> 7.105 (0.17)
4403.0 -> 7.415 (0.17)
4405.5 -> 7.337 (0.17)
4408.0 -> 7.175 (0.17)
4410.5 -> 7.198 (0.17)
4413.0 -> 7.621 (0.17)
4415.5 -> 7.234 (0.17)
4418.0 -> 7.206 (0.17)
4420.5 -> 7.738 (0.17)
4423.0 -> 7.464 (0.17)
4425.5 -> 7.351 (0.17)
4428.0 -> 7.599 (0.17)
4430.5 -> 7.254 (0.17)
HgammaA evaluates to 2.62 angstrom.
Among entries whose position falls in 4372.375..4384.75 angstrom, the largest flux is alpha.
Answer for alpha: 7.535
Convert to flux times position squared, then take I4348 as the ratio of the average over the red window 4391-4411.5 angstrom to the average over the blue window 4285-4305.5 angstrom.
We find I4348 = 1.10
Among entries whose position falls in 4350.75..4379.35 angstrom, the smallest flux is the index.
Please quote 6.591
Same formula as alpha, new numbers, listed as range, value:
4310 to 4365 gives 7.788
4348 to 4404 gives 7.736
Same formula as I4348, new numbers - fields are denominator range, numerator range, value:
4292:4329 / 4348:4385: 1.07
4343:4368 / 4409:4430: 1.07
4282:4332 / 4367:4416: 1.08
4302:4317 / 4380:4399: 1.10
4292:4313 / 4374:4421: 1.12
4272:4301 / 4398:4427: 1.08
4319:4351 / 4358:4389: 1.15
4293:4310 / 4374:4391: 1.10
